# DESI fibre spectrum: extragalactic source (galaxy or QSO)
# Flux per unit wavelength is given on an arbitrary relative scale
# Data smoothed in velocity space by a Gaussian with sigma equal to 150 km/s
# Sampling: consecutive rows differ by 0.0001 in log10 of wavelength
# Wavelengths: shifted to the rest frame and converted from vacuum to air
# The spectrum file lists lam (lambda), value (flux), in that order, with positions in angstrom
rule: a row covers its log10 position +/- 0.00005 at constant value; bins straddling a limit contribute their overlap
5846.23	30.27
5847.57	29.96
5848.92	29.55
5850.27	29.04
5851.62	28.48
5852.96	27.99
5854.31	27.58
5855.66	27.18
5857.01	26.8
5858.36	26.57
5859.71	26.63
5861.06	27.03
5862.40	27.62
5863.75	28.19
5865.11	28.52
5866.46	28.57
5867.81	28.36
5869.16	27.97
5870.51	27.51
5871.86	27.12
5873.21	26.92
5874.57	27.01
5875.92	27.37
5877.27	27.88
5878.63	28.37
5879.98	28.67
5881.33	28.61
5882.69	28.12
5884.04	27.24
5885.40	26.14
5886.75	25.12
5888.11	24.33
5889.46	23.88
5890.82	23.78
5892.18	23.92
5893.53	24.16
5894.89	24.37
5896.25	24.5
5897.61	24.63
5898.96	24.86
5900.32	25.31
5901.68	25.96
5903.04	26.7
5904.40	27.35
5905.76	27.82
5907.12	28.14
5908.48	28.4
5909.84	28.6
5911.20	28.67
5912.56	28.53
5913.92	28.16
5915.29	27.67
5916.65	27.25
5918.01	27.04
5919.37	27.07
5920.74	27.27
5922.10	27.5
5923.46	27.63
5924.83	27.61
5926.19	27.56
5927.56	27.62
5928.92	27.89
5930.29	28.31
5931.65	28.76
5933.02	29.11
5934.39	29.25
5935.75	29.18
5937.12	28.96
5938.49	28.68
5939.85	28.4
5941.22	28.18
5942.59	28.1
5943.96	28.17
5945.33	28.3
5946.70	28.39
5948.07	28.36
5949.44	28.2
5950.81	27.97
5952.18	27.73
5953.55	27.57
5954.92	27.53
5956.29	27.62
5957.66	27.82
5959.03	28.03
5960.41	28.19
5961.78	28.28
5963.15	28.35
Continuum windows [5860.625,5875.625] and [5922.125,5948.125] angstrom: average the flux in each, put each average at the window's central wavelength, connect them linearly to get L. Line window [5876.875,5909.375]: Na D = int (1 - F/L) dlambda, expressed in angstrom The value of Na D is 2.0 angstrom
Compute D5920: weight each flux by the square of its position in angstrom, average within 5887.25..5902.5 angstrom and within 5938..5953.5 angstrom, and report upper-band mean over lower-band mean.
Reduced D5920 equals 1.17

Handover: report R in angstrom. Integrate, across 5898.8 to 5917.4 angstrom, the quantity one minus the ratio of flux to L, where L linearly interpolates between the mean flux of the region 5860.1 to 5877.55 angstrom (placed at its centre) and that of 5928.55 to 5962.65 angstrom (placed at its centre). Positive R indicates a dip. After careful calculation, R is 0.4 angstrom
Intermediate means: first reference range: 27.7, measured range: 27.5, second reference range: 28.3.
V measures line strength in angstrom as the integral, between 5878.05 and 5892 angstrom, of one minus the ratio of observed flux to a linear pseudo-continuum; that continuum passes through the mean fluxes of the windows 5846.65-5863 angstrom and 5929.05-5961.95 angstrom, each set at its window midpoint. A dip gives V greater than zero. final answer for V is 0.9 angstrom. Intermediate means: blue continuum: 27.9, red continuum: 28.3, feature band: 26.3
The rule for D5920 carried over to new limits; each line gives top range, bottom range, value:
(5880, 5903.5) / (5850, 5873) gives 0.93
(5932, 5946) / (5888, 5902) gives 1.19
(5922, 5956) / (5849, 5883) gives 1.04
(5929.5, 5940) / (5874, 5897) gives 1.13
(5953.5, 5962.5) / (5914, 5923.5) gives 1.03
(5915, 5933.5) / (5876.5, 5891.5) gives 1.06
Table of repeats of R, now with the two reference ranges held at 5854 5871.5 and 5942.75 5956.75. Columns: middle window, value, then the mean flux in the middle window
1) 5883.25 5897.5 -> 1.5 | 24.8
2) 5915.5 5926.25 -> 0.2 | 27.4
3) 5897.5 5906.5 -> 0.5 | 26.2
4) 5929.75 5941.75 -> -0.4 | 28.8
